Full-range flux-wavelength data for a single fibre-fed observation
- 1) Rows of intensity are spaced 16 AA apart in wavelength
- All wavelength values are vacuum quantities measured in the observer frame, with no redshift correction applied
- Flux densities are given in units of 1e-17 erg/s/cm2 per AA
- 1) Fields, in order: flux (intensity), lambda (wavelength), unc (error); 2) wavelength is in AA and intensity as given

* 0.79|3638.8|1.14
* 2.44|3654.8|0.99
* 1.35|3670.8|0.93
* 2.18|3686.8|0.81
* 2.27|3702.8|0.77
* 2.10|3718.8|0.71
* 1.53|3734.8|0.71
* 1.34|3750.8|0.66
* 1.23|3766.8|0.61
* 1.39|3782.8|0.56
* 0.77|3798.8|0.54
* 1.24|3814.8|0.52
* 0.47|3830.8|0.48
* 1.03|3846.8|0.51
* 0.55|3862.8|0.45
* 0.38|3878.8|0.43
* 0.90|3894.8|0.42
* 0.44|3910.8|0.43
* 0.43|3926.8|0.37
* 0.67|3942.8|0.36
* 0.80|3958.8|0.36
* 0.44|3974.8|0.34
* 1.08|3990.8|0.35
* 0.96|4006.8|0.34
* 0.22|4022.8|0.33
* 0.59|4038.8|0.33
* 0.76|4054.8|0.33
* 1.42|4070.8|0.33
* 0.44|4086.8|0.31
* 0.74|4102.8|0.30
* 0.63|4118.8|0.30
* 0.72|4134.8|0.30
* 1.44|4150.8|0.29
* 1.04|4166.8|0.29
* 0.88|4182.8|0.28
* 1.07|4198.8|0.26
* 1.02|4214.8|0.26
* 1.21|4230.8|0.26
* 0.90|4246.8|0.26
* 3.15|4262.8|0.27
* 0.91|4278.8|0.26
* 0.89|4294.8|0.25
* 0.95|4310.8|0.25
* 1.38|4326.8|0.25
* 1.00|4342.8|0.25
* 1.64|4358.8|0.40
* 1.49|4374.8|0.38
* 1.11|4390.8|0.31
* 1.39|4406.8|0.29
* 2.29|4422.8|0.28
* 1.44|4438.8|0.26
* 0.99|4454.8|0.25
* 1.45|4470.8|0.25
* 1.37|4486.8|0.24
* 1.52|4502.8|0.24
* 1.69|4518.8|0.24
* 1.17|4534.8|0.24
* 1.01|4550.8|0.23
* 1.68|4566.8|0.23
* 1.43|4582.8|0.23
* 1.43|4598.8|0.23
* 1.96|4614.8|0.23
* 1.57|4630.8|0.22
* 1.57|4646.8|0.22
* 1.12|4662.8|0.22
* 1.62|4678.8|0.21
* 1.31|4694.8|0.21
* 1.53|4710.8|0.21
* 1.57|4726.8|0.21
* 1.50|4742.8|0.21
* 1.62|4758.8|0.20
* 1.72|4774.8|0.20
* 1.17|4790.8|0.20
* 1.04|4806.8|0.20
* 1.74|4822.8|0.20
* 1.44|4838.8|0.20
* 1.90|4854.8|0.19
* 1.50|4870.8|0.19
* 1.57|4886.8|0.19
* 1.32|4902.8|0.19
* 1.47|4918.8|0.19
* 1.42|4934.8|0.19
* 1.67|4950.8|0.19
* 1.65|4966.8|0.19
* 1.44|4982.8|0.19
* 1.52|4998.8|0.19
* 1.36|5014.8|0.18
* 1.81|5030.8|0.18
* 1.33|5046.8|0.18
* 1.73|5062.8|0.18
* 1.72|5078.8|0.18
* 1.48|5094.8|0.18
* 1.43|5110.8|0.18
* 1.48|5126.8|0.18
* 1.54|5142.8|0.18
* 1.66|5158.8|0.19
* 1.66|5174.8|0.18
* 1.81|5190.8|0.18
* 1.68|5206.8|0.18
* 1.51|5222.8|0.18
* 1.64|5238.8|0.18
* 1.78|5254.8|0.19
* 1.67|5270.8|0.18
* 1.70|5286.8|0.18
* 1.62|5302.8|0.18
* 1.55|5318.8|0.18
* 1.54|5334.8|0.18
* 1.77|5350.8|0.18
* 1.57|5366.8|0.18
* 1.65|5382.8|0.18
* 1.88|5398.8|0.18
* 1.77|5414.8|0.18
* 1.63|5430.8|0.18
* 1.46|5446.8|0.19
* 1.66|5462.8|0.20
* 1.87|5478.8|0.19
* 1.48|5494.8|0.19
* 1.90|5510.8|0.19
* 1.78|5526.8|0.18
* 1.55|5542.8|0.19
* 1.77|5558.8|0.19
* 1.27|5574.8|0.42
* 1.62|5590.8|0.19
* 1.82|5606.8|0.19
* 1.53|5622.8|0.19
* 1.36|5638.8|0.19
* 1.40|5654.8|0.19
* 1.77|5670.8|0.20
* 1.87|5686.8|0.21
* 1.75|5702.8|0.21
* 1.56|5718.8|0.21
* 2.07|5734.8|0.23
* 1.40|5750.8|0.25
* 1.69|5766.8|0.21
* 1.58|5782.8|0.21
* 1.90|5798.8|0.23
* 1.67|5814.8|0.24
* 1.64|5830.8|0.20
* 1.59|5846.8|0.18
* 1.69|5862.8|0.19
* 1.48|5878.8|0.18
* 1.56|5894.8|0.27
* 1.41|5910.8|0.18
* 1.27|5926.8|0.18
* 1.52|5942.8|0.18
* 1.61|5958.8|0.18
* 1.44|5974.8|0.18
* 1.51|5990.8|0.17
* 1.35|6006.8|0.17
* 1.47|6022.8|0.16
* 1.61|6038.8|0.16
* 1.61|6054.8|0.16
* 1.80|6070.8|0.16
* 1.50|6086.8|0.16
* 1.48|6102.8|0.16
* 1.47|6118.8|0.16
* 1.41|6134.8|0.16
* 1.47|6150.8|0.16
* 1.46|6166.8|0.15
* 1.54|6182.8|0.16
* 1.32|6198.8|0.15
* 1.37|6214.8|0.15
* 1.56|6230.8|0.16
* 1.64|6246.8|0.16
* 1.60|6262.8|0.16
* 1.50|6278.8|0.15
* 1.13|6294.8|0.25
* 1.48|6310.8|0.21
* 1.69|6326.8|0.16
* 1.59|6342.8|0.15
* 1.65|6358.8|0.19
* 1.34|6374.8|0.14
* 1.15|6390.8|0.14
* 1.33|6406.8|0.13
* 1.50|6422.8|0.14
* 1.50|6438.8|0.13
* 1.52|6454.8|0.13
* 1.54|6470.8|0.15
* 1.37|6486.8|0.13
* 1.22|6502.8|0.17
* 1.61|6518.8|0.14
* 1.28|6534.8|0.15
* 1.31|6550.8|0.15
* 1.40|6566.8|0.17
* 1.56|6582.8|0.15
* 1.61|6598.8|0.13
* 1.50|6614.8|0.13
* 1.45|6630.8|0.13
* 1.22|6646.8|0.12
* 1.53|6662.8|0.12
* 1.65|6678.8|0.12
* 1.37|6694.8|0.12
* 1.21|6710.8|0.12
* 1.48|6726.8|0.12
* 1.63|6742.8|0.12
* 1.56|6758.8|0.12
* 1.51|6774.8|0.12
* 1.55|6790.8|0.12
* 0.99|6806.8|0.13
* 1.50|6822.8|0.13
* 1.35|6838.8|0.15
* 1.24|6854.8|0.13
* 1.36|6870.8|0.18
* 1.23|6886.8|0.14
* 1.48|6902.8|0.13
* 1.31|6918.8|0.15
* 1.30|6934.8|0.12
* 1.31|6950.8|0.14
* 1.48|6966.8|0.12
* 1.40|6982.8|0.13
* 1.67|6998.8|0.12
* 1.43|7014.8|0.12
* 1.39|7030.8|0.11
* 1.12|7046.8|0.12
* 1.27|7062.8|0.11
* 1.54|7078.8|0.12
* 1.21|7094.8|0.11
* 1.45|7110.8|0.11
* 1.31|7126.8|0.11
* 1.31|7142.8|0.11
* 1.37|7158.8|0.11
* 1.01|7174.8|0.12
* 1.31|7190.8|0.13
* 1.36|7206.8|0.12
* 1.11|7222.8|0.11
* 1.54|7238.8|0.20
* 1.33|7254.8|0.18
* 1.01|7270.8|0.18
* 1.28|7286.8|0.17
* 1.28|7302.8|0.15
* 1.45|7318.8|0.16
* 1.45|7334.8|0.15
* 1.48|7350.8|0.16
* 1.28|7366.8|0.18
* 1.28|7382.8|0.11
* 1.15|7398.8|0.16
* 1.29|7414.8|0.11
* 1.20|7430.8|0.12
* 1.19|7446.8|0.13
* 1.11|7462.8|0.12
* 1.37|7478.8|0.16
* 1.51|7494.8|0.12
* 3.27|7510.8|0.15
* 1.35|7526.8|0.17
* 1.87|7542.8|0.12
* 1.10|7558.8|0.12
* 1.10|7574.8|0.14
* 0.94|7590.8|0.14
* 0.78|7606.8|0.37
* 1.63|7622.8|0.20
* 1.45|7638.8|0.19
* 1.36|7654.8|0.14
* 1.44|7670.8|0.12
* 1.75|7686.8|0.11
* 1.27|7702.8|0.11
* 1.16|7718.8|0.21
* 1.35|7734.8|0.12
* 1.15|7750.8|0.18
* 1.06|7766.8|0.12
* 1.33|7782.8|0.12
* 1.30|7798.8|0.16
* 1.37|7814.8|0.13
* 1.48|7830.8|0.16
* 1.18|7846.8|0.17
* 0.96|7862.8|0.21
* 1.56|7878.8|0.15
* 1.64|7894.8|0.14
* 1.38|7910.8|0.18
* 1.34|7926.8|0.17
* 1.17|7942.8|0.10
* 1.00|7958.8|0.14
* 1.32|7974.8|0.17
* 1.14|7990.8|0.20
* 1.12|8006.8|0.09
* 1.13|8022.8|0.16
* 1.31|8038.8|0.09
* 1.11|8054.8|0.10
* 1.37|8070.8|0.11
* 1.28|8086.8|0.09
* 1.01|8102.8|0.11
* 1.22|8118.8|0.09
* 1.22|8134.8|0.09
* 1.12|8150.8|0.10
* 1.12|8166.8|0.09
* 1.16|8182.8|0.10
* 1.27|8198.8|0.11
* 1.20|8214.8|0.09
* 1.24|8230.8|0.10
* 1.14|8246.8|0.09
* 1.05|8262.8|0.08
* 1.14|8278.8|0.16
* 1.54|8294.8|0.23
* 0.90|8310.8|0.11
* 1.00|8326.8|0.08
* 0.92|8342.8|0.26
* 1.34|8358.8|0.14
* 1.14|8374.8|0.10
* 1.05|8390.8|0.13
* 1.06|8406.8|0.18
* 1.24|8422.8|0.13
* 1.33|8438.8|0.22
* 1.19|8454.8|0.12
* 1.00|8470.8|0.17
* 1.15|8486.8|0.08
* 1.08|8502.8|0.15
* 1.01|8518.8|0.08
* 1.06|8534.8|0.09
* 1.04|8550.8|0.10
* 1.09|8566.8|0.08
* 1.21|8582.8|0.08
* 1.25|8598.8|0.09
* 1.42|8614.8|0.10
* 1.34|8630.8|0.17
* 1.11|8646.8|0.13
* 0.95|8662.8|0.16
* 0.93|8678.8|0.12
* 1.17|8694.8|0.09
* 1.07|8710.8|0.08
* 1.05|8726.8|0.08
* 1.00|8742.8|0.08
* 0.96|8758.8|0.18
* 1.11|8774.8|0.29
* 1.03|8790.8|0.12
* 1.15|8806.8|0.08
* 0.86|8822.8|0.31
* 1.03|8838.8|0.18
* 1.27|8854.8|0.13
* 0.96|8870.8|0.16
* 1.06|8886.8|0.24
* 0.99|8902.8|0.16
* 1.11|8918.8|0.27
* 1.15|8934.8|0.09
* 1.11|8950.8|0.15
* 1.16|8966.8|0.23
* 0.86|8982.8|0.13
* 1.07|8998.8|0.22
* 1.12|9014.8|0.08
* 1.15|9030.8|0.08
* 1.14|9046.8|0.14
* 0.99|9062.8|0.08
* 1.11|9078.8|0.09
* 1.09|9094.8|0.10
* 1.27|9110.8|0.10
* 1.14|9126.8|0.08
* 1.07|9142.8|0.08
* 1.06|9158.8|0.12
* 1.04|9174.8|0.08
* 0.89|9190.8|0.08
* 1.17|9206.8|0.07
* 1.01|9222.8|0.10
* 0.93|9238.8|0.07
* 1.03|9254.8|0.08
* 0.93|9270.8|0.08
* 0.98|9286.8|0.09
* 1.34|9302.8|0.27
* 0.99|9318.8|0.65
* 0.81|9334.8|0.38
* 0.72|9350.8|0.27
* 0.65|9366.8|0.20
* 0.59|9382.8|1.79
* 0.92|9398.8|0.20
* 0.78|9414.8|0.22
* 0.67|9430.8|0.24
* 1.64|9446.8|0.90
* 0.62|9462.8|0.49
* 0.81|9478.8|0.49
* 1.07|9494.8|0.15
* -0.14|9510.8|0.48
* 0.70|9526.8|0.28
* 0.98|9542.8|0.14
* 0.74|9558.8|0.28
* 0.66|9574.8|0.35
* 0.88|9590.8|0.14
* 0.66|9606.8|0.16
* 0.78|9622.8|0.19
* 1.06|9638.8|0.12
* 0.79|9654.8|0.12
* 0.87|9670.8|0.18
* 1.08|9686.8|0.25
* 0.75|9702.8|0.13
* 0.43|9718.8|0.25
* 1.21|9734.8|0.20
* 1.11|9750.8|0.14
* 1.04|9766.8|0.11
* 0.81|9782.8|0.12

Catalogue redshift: 0.14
